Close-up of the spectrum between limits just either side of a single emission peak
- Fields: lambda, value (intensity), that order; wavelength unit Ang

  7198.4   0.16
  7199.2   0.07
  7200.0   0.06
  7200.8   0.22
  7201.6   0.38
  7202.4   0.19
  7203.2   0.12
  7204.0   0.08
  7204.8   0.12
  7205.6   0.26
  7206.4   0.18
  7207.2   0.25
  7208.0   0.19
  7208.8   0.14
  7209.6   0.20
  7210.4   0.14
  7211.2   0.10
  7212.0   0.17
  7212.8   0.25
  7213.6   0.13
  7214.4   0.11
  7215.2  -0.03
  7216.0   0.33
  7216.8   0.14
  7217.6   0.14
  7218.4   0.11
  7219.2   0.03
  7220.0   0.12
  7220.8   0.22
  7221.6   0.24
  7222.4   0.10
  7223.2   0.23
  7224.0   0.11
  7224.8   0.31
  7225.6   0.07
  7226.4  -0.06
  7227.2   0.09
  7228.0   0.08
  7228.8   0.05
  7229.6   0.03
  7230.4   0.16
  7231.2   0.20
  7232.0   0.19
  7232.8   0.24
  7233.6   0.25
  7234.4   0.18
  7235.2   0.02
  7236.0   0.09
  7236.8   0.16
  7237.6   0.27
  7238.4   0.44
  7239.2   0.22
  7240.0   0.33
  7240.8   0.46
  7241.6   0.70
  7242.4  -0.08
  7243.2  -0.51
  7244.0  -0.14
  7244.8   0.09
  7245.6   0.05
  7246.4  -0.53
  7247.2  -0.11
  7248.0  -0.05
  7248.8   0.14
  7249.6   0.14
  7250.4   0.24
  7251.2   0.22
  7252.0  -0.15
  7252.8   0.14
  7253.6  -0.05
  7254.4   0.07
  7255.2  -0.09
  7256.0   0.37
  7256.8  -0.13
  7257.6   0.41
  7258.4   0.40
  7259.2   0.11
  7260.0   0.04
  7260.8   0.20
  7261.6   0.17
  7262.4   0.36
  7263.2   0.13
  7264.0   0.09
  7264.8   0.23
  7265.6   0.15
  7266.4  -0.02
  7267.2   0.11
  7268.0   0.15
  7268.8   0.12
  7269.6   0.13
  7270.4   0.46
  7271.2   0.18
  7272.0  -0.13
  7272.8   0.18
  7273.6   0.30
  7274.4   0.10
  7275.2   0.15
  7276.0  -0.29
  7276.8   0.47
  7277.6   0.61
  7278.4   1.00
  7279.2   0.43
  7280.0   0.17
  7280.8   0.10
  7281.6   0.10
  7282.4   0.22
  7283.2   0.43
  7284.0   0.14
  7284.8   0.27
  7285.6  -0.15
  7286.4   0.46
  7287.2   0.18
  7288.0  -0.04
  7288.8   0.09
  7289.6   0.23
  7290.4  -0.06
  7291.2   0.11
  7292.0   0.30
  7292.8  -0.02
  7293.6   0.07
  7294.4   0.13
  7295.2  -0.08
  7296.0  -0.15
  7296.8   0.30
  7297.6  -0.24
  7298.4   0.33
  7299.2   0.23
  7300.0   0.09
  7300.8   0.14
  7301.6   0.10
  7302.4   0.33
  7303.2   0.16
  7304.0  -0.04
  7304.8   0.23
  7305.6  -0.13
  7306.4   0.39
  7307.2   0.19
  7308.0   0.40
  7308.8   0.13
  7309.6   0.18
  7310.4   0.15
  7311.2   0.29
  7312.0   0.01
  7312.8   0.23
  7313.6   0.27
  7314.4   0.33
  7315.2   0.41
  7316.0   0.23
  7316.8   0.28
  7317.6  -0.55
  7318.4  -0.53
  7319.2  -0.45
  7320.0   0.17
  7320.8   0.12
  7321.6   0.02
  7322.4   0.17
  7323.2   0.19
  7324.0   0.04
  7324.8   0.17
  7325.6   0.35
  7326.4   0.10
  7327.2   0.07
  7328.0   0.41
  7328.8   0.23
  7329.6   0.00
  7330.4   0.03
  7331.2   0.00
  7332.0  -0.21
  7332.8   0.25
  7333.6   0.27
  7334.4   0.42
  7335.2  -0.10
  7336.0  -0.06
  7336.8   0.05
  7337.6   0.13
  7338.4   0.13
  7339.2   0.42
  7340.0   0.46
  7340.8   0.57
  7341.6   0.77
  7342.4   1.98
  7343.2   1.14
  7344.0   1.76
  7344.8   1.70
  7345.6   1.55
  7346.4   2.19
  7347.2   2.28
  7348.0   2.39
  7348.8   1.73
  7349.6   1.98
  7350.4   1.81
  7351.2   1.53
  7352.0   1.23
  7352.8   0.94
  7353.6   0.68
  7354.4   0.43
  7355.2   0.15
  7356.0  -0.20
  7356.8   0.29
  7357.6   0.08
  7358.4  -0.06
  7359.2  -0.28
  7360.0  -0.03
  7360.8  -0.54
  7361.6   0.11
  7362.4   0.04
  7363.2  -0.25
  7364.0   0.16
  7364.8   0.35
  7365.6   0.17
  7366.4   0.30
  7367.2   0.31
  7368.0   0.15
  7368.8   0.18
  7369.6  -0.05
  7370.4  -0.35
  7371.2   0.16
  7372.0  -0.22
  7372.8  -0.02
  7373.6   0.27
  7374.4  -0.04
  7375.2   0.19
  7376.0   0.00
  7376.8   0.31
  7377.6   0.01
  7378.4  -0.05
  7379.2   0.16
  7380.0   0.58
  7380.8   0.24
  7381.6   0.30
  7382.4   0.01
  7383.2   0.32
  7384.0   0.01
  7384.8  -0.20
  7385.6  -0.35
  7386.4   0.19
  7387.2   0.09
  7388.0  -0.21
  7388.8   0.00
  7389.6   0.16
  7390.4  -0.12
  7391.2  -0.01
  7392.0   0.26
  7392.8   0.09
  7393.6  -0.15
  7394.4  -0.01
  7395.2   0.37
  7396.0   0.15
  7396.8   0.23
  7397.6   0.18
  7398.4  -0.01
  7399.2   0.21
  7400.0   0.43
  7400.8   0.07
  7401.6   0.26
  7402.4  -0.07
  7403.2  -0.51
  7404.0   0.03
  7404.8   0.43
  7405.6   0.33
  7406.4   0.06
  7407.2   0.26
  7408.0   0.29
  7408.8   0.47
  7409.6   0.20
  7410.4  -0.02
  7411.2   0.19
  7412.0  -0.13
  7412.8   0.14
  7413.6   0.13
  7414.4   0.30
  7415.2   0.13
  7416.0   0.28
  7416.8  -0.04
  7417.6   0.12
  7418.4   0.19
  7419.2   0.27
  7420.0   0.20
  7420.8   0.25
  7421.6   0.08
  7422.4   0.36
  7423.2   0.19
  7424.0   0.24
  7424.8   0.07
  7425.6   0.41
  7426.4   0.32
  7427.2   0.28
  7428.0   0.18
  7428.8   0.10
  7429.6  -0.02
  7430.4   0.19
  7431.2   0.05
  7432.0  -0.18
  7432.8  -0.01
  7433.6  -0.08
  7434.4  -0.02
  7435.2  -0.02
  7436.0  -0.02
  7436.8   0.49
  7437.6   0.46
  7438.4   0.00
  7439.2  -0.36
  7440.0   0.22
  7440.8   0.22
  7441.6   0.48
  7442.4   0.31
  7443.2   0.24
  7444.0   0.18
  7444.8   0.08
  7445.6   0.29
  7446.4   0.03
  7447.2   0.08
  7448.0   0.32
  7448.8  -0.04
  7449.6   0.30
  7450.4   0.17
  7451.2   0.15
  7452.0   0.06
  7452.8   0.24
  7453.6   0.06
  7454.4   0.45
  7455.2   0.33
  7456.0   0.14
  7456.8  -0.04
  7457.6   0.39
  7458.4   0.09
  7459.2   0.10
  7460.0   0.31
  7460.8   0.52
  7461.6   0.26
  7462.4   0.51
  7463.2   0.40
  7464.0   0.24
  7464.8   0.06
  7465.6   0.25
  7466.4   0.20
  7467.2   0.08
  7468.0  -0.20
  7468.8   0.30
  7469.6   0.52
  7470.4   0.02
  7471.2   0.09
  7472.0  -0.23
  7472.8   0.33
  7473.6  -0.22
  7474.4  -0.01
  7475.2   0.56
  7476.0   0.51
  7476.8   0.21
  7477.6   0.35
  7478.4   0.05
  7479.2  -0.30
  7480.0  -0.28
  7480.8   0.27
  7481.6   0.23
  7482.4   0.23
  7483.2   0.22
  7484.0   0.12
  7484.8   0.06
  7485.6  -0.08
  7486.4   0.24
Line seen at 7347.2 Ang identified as [O II] 3727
